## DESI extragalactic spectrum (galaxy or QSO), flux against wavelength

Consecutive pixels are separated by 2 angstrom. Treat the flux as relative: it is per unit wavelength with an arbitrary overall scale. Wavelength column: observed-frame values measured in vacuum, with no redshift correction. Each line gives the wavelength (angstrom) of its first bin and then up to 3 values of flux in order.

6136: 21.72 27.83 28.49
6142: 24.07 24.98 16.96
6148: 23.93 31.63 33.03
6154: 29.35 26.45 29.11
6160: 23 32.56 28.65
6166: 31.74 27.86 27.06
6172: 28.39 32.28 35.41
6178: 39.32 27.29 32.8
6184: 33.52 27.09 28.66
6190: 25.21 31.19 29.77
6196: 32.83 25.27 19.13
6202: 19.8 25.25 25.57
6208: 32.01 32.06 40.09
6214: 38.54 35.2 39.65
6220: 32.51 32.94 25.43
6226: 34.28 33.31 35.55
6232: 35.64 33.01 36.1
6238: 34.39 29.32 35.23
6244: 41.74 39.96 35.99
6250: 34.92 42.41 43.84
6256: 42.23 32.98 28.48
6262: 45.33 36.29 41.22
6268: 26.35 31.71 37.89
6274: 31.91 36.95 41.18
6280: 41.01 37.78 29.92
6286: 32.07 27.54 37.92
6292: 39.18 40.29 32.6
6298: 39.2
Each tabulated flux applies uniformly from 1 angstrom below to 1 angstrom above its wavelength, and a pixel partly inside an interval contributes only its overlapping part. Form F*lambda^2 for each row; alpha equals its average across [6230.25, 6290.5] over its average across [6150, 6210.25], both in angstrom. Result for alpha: 1.3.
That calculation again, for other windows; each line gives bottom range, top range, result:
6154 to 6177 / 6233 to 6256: 1.30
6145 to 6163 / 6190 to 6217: 1.10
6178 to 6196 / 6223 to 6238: 1.12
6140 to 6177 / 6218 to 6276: 1.30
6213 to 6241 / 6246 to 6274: 1.09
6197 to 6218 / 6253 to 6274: 1.24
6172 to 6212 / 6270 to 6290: 1.23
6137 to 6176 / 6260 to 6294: 1.33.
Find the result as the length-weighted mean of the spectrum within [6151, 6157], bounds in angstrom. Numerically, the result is 29.6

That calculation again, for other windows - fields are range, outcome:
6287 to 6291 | 32.7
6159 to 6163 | 27.8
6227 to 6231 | 34.4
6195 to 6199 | 29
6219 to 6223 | 32.7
